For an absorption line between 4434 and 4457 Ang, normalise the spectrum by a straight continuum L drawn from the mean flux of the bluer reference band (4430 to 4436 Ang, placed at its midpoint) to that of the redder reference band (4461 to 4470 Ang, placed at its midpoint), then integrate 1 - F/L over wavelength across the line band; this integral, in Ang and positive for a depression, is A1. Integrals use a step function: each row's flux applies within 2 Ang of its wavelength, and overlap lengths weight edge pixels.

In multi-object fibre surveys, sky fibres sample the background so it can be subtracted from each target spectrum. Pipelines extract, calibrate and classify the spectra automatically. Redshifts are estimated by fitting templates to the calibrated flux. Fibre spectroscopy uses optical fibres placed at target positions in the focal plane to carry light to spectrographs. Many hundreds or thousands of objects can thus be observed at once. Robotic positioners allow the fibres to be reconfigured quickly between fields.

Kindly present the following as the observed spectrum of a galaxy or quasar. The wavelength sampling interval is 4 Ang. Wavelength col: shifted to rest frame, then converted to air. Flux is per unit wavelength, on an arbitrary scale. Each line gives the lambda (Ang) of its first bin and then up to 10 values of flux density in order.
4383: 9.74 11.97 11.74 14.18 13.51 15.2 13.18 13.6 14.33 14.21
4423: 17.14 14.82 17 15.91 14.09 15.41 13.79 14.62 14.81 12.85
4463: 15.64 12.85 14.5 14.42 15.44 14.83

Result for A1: 1.3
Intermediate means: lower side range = 16.5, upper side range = 14.3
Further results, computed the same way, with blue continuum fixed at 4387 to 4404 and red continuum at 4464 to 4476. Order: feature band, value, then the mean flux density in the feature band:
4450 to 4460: -0.2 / 14.2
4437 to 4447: -0.6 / 14.6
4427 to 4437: -1.8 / 16.1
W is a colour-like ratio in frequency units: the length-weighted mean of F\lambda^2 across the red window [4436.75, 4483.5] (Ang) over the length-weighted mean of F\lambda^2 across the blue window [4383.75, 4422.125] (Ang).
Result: 1.09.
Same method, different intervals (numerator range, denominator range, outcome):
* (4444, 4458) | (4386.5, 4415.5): 1.09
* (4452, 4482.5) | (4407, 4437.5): 0.97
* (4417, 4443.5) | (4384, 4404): 1.21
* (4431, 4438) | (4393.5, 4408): 1.15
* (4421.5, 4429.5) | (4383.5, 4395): 1.35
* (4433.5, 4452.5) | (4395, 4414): 1.08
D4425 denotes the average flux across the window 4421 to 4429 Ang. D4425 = 16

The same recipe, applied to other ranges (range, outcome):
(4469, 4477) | 14.5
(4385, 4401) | 12.8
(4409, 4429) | 14.8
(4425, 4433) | 15.9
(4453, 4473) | 14.1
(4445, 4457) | 14.4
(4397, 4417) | 14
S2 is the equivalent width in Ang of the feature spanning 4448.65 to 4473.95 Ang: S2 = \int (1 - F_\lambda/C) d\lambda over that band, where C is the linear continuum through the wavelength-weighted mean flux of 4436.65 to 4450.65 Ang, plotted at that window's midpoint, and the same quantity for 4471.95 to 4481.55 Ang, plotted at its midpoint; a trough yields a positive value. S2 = 0.8 Ang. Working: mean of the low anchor 14.5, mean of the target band 14.2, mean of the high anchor 14.9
